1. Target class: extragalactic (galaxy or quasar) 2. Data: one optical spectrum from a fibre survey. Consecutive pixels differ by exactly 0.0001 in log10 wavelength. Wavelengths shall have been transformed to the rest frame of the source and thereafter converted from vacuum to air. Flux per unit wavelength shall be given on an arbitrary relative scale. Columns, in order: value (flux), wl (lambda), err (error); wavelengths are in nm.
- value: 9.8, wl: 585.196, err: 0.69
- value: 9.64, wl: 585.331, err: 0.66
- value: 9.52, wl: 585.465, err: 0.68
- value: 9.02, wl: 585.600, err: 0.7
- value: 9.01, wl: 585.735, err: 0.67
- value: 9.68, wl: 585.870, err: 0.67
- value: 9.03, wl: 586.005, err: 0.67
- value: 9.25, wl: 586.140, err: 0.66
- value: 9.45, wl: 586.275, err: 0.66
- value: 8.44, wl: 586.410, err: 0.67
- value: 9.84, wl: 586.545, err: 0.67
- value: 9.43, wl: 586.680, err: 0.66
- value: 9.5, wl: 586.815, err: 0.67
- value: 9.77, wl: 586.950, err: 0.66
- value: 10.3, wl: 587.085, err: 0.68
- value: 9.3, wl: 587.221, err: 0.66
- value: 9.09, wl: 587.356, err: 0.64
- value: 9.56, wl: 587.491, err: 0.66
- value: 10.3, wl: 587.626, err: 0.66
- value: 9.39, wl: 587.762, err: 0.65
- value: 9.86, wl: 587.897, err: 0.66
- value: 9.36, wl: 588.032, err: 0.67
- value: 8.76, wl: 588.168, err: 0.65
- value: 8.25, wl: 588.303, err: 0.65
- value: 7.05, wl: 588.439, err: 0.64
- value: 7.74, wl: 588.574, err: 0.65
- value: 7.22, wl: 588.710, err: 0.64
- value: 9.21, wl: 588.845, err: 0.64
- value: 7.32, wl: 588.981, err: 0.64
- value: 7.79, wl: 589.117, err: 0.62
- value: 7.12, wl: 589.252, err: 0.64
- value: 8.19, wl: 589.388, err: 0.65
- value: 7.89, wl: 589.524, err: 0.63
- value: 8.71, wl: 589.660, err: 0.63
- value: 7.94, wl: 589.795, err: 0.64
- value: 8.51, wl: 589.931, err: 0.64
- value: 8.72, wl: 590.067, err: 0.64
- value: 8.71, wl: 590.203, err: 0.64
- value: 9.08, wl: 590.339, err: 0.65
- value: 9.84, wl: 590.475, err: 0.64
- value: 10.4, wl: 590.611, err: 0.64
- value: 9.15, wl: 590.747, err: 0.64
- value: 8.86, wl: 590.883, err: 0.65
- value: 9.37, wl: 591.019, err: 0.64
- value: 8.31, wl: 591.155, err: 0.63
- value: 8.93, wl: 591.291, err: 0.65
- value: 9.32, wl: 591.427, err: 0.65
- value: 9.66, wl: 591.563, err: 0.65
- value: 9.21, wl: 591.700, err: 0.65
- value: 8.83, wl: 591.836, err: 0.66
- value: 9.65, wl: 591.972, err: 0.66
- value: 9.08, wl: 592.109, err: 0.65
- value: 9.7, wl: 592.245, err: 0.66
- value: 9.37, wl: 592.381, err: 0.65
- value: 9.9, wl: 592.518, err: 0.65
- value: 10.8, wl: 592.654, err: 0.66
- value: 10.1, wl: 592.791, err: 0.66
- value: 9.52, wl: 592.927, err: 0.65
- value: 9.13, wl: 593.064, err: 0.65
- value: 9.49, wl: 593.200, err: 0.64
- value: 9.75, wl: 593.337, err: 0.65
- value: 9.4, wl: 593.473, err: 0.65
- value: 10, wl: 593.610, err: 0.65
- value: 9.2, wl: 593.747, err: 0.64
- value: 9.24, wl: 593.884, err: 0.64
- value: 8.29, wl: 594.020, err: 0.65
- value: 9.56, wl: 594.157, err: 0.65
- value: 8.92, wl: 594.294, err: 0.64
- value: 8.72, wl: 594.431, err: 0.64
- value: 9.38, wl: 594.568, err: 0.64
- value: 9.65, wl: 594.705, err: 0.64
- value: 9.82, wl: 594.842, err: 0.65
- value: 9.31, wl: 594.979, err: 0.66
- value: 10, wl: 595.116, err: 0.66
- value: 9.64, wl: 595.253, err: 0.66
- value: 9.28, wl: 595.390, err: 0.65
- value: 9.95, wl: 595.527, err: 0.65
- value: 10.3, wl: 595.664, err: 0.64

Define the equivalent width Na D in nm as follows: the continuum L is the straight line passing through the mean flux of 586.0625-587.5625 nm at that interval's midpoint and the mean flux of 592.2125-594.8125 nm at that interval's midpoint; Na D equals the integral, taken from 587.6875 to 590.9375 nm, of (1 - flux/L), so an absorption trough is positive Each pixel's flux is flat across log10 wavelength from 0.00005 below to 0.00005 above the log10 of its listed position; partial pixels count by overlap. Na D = 0.31 nm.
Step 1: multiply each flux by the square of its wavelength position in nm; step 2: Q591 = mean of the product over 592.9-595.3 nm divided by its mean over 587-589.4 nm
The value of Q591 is 1.10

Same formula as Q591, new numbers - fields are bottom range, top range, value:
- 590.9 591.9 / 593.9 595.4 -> 1.04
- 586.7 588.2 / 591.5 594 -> 1.01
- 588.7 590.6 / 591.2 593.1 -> 1.14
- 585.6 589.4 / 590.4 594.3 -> 1.07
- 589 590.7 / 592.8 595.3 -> 1.12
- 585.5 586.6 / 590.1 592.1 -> 1.02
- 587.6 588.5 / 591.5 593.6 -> 1.09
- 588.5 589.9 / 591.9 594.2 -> 1.22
